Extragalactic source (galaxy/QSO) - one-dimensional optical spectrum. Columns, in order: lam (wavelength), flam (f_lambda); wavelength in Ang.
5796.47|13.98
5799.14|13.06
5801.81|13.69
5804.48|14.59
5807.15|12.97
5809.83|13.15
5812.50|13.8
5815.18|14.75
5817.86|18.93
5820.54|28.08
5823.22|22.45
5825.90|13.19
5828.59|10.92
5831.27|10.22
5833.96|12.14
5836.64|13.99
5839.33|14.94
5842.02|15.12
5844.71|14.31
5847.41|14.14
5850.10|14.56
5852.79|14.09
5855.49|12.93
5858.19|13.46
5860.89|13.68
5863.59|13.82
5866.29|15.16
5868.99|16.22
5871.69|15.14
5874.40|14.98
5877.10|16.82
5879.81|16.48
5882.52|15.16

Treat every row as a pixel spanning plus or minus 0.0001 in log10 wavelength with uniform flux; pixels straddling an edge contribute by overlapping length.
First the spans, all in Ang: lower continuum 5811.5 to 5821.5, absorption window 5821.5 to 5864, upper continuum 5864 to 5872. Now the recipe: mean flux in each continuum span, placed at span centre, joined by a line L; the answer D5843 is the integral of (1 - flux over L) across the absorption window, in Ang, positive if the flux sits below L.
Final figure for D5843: 7.2 Ang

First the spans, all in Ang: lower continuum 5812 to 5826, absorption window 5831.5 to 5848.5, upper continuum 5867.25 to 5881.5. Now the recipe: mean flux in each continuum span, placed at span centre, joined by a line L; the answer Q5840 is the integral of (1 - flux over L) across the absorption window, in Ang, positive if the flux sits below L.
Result 3.9 Ang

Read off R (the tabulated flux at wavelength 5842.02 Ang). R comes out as 15.12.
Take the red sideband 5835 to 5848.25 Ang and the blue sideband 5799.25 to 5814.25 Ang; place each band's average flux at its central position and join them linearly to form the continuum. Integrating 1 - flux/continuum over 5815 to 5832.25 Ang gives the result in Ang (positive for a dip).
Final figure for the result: -4.0 Ang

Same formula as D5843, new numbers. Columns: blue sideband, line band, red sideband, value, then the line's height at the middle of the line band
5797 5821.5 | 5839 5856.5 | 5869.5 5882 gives 1.6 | 15.8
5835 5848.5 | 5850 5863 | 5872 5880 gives 1.2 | 15.1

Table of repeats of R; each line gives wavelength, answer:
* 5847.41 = 14.14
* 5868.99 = 16.22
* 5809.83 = 13.15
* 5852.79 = 14.09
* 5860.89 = 13.68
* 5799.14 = 13.06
